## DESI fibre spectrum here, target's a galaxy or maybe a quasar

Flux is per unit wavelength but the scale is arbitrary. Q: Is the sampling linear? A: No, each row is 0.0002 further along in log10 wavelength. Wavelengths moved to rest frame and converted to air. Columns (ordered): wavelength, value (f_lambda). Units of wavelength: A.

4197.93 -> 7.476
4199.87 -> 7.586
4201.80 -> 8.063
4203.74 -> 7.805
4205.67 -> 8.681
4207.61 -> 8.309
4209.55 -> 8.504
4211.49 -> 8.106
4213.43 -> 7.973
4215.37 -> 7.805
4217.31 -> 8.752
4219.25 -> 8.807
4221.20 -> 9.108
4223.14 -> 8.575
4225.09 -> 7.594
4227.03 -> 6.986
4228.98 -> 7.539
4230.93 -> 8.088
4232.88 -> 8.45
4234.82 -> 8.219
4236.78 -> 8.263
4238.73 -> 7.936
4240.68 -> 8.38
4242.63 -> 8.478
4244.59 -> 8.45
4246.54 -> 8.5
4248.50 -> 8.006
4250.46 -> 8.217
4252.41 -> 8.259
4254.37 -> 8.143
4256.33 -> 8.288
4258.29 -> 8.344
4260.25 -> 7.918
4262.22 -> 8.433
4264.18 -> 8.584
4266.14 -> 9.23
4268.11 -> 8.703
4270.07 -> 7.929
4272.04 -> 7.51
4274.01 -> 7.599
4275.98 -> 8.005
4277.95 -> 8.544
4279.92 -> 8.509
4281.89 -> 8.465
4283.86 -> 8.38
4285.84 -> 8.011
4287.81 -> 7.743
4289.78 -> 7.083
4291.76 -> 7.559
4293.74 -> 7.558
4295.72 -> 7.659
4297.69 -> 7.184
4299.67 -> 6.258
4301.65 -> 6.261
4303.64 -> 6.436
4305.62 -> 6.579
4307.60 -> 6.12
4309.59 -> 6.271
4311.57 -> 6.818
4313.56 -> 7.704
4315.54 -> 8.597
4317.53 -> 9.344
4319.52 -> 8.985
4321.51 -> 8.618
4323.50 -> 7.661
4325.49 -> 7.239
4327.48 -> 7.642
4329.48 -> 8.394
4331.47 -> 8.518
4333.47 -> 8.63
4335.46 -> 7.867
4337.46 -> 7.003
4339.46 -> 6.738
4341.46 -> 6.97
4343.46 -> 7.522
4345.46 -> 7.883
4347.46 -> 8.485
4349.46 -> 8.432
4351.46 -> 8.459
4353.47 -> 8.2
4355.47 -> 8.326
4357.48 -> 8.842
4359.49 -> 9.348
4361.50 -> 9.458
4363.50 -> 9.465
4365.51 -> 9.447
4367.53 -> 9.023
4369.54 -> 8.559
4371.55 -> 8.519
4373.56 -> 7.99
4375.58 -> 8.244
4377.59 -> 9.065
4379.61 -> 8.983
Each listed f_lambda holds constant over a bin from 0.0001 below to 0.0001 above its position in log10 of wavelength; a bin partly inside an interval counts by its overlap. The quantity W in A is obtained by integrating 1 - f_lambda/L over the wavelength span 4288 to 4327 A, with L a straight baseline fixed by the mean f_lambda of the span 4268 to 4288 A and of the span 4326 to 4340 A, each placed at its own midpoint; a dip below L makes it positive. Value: 2.9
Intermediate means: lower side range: 8.12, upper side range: 7.84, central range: 7.38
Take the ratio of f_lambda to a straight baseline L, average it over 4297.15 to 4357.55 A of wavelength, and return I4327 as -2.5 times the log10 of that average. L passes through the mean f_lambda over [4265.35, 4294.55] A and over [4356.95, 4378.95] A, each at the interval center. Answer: 0.115 mag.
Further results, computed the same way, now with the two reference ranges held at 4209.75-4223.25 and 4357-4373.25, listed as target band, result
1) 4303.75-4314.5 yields 0.30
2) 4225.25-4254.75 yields 0.06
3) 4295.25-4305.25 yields 0.29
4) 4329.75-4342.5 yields 0.17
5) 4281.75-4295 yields 0.13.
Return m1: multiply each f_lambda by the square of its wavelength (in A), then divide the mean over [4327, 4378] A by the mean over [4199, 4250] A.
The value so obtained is 1.08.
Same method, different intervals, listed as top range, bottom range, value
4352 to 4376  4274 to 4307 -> 1.21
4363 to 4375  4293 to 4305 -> 1.32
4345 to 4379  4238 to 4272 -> 1.10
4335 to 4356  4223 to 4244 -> 1.02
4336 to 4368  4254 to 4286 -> 1.05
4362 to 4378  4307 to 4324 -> 1.15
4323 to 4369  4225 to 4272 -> 1.05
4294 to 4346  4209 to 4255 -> 0.95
